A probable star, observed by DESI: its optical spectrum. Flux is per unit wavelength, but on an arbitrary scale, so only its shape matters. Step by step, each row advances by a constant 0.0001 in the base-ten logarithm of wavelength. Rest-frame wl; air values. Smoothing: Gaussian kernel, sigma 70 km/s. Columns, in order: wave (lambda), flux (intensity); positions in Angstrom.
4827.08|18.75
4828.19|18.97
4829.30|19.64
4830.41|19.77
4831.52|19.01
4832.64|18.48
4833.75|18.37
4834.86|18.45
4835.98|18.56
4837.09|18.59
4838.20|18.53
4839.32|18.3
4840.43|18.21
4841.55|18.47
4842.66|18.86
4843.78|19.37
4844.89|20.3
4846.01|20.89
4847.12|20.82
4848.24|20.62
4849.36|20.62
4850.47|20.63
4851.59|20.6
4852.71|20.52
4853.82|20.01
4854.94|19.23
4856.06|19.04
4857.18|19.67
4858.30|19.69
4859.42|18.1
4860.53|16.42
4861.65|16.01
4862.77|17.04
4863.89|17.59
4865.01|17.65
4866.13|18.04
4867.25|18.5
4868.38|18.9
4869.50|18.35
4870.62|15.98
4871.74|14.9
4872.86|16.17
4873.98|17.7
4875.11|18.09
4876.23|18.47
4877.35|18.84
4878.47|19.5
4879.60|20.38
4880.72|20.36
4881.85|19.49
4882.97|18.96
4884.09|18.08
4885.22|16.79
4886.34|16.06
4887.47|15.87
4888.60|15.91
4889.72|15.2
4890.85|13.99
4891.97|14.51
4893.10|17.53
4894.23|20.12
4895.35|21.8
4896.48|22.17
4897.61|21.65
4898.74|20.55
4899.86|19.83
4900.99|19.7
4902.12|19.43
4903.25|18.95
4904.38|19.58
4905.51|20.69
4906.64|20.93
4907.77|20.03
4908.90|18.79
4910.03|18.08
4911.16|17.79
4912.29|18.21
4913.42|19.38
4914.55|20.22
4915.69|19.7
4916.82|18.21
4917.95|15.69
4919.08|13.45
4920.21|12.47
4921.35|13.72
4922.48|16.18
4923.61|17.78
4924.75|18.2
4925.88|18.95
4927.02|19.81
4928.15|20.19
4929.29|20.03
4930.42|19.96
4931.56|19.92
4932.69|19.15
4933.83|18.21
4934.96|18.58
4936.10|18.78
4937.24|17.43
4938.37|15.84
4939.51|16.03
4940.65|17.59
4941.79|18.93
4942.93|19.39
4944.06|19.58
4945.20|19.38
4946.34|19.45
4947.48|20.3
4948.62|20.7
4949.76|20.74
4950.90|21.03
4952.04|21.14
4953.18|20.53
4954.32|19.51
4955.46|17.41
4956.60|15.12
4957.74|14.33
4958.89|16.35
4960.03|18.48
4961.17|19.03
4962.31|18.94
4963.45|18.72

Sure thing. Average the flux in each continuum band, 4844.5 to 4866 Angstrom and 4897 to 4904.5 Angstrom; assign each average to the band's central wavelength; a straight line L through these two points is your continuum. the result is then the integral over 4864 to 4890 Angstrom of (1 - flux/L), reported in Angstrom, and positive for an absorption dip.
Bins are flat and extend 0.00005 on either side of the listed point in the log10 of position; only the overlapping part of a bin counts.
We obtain 2.39 Angstrom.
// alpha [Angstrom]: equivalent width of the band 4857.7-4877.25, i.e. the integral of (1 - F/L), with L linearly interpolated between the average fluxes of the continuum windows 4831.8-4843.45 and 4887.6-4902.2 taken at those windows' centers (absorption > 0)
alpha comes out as 1.0 Angstrom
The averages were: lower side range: 18.5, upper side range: 18.5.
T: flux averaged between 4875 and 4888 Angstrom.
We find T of 18.4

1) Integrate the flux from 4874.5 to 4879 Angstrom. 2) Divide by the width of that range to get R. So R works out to 18.7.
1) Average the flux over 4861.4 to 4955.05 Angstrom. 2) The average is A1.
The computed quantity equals 18.4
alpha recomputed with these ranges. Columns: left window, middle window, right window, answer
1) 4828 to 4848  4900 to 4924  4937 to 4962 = 0.88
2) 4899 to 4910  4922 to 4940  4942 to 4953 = 1.38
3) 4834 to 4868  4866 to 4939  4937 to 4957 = 2.71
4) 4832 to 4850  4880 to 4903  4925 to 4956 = 0.94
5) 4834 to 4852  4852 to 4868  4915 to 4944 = 0.60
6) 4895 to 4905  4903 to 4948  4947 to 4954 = 4.72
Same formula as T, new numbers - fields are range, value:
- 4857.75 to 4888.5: 17.8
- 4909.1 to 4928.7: 17.6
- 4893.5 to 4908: 20.4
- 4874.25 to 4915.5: 18.8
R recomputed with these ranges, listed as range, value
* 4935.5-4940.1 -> 17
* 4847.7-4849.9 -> 20.6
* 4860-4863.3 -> 16.5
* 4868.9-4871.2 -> 17.2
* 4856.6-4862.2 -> 18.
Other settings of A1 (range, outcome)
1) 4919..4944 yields 17.9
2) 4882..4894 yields 16.5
